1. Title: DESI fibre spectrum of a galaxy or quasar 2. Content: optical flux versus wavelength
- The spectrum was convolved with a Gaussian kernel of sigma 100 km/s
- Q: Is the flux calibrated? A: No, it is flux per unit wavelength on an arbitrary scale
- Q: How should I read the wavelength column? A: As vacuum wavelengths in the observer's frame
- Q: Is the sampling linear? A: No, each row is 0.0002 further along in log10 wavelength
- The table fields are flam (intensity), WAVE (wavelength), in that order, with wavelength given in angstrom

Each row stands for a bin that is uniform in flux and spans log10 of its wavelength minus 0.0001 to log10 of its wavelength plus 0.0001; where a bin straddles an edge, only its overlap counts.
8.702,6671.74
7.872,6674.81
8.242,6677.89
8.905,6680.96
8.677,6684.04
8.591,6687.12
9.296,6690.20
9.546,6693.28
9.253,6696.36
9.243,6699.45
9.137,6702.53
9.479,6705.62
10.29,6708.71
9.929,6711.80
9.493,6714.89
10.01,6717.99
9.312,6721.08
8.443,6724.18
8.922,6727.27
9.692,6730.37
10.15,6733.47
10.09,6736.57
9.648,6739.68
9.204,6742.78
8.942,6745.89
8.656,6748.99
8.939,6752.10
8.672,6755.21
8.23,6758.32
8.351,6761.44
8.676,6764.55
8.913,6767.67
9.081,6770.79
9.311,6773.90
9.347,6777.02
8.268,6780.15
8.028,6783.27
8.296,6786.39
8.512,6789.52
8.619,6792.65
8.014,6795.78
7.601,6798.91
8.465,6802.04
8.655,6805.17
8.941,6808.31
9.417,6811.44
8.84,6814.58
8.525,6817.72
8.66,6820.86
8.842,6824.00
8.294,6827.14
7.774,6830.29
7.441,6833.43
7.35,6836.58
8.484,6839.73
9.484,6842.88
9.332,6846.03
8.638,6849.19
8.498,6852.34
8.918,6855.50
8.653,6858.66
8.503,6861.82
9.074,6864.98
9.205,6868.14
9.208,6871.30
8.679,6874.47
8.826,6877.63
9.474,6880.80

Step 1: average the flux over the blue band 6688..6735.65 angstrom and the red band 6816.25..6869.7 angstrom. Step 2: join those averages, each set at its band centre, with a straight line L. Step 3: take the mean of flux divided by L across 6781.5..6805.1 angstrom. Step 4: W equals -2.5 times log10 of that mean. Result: 0.08 mag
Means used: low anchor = 9.48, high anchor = 8.57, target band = 8.25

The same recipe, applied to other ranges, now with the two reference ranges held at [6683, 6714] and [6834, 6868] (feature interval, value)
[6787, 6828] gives 0.04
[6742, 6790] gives 0.04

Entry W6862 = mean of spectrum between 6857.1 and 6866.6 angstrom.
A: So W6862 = 8.75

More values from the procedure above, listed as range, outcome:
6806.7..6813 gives 9.18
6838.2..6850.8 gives 8.99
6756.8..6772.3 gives 8.64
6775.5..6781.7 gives 8.79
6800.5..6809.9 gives 8.69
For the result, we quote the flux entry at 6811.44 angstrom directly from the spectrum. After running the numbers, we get 9.417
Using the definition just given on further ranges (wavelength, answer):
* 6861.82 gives 8.503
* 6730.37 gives 9.692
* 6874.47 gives 8.679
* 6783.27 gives 8.028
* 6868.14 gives 9.205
